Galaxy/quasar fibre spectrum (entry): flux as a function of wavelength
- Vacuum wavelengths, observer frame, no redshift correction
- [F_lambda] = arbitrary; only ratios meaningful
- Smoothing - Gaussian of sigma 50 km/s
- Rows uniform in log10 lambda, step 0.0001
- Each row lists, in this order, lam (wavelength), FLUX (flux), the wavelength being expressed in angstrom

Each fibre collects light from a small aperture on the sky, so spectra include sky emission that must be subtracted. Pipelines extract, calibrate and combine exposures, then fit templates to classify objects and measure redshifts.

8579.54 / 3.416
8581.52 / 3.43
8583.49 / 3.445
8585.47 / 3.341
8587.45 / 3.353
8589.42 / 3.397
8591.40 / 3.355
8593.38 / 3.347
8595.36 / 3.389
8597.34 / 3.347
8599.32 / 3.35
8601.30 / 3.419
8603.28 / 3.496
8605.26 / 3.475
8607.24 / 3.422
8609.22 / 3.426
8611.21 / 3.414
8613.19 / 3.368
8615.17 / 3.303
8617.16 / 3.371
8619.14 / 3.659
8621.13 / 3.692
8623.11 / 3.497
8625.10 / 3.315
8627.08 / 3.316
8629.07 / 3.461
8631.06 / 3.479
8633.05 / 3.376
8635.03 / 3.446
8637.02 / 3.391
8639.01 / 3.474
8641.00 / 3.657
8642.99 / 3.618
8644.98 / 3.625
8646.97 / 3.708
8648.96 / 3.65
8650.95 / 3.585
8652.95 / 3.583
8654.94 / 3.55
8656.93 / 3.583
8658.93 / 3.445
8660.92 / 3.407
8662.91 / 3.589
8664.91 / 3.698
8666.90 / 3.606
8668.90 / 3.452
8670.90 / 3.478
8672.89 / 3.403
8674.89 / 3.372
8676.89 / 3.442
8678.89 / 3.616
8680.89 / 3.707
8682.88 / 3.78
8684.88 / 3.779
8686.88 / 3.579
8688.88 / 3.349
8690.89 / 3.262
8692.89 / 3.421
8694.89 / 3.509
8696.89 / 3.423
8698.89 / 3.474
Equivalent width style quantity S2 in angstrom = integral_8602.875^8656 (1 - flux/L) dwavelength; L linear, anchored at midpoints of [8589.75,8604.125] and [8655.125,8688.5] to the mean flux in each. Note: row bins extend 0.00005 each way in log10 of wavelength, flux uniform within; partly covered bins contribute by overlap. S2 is -0.56 angstrom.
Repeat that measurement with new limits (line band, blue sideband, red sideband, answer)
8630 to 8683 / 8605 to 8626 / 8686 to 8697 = -1.66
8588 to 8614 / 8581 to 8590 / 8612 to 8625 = 0.22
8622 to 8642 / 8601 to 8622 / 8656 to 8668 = 0.31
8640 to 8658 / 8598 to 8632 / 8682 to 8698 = -0.76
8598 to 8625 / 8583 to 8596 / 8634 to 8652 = 0.05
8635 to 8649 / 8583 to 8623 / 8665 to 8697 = -0.42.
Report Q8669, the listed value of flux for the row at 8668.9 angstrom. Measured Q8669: 3.452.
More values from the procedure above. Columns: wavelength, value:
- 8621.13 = 3.692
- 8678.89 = 3.616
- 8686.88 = 3.579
